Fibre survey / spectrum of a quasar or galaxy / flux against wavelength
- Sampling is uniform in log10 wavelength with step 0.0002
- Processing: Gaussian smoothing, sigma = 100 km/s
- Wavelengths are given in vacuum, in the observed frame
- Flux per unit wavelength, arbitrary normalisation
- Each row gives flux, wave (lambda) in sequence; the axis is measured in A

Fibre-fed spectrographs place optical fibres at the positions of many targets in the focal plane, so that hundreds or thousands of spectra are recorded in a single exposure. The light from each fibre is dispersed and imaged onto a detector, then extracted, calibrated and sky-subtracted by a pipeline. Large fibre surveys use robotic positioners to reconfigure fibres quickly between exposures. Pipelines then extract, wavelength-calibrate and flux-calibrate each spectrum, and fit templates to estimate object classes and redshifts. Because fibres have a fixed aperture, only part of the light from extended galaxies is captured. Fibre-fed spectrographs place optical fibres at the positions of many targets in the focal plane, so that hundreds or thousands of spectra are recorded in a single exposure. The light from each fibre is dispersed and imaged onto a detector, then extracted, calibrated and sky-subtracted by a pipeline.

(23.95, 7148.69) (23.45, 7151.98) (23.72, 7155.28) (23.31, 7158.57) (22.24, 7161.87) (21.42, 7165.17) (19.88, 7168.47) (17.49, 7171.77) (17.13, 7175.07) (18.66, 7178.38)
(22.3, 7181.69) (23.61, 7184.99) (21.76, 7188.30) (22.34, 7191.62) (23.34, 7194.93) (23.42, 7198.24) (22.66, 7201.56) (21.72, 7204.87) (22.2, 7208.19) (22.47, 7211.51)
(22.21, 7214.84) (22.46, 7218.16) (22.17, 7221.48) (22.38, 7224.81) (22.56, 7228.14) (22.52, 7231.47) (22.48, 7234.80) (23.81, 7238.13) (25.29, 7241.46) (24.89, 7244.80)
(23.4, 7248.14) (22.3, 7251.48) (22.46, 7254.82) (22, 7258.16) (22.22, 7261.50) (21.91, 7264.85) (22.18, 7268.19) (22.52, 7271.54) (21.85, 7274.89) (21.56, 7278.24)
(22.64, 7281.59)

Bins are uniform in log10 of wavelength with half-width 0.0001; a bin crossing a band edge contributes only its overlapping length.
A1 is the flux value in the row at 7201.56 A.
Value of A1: 22.66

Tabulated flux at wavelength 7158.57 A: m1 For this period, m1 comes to 23.31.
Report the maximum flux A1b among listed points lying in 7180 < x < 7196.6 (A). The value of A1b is 23.61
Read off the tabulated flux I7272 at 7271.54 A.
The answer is 22.52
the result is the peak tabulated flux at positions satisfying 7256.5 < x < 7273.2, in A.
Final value 22.52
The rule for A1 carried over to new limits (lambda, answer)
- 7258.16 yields 22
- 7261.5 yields 22.22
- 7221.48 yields 22.17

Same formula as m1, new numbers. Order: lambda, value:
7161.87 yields 22.24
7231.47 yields 22.52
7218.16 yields 22.46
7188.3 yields 21.76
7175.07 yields 17.13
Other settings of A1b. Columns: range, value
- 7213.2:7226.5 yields 22.46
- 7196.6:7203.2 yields 23.42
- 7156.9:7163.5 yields 23.31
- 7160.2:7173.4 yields 22.24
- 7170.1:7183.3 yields 22.3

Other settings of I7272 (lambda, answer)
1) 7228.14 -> 22.56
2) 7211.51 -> 22.47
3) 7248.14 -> 23.4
